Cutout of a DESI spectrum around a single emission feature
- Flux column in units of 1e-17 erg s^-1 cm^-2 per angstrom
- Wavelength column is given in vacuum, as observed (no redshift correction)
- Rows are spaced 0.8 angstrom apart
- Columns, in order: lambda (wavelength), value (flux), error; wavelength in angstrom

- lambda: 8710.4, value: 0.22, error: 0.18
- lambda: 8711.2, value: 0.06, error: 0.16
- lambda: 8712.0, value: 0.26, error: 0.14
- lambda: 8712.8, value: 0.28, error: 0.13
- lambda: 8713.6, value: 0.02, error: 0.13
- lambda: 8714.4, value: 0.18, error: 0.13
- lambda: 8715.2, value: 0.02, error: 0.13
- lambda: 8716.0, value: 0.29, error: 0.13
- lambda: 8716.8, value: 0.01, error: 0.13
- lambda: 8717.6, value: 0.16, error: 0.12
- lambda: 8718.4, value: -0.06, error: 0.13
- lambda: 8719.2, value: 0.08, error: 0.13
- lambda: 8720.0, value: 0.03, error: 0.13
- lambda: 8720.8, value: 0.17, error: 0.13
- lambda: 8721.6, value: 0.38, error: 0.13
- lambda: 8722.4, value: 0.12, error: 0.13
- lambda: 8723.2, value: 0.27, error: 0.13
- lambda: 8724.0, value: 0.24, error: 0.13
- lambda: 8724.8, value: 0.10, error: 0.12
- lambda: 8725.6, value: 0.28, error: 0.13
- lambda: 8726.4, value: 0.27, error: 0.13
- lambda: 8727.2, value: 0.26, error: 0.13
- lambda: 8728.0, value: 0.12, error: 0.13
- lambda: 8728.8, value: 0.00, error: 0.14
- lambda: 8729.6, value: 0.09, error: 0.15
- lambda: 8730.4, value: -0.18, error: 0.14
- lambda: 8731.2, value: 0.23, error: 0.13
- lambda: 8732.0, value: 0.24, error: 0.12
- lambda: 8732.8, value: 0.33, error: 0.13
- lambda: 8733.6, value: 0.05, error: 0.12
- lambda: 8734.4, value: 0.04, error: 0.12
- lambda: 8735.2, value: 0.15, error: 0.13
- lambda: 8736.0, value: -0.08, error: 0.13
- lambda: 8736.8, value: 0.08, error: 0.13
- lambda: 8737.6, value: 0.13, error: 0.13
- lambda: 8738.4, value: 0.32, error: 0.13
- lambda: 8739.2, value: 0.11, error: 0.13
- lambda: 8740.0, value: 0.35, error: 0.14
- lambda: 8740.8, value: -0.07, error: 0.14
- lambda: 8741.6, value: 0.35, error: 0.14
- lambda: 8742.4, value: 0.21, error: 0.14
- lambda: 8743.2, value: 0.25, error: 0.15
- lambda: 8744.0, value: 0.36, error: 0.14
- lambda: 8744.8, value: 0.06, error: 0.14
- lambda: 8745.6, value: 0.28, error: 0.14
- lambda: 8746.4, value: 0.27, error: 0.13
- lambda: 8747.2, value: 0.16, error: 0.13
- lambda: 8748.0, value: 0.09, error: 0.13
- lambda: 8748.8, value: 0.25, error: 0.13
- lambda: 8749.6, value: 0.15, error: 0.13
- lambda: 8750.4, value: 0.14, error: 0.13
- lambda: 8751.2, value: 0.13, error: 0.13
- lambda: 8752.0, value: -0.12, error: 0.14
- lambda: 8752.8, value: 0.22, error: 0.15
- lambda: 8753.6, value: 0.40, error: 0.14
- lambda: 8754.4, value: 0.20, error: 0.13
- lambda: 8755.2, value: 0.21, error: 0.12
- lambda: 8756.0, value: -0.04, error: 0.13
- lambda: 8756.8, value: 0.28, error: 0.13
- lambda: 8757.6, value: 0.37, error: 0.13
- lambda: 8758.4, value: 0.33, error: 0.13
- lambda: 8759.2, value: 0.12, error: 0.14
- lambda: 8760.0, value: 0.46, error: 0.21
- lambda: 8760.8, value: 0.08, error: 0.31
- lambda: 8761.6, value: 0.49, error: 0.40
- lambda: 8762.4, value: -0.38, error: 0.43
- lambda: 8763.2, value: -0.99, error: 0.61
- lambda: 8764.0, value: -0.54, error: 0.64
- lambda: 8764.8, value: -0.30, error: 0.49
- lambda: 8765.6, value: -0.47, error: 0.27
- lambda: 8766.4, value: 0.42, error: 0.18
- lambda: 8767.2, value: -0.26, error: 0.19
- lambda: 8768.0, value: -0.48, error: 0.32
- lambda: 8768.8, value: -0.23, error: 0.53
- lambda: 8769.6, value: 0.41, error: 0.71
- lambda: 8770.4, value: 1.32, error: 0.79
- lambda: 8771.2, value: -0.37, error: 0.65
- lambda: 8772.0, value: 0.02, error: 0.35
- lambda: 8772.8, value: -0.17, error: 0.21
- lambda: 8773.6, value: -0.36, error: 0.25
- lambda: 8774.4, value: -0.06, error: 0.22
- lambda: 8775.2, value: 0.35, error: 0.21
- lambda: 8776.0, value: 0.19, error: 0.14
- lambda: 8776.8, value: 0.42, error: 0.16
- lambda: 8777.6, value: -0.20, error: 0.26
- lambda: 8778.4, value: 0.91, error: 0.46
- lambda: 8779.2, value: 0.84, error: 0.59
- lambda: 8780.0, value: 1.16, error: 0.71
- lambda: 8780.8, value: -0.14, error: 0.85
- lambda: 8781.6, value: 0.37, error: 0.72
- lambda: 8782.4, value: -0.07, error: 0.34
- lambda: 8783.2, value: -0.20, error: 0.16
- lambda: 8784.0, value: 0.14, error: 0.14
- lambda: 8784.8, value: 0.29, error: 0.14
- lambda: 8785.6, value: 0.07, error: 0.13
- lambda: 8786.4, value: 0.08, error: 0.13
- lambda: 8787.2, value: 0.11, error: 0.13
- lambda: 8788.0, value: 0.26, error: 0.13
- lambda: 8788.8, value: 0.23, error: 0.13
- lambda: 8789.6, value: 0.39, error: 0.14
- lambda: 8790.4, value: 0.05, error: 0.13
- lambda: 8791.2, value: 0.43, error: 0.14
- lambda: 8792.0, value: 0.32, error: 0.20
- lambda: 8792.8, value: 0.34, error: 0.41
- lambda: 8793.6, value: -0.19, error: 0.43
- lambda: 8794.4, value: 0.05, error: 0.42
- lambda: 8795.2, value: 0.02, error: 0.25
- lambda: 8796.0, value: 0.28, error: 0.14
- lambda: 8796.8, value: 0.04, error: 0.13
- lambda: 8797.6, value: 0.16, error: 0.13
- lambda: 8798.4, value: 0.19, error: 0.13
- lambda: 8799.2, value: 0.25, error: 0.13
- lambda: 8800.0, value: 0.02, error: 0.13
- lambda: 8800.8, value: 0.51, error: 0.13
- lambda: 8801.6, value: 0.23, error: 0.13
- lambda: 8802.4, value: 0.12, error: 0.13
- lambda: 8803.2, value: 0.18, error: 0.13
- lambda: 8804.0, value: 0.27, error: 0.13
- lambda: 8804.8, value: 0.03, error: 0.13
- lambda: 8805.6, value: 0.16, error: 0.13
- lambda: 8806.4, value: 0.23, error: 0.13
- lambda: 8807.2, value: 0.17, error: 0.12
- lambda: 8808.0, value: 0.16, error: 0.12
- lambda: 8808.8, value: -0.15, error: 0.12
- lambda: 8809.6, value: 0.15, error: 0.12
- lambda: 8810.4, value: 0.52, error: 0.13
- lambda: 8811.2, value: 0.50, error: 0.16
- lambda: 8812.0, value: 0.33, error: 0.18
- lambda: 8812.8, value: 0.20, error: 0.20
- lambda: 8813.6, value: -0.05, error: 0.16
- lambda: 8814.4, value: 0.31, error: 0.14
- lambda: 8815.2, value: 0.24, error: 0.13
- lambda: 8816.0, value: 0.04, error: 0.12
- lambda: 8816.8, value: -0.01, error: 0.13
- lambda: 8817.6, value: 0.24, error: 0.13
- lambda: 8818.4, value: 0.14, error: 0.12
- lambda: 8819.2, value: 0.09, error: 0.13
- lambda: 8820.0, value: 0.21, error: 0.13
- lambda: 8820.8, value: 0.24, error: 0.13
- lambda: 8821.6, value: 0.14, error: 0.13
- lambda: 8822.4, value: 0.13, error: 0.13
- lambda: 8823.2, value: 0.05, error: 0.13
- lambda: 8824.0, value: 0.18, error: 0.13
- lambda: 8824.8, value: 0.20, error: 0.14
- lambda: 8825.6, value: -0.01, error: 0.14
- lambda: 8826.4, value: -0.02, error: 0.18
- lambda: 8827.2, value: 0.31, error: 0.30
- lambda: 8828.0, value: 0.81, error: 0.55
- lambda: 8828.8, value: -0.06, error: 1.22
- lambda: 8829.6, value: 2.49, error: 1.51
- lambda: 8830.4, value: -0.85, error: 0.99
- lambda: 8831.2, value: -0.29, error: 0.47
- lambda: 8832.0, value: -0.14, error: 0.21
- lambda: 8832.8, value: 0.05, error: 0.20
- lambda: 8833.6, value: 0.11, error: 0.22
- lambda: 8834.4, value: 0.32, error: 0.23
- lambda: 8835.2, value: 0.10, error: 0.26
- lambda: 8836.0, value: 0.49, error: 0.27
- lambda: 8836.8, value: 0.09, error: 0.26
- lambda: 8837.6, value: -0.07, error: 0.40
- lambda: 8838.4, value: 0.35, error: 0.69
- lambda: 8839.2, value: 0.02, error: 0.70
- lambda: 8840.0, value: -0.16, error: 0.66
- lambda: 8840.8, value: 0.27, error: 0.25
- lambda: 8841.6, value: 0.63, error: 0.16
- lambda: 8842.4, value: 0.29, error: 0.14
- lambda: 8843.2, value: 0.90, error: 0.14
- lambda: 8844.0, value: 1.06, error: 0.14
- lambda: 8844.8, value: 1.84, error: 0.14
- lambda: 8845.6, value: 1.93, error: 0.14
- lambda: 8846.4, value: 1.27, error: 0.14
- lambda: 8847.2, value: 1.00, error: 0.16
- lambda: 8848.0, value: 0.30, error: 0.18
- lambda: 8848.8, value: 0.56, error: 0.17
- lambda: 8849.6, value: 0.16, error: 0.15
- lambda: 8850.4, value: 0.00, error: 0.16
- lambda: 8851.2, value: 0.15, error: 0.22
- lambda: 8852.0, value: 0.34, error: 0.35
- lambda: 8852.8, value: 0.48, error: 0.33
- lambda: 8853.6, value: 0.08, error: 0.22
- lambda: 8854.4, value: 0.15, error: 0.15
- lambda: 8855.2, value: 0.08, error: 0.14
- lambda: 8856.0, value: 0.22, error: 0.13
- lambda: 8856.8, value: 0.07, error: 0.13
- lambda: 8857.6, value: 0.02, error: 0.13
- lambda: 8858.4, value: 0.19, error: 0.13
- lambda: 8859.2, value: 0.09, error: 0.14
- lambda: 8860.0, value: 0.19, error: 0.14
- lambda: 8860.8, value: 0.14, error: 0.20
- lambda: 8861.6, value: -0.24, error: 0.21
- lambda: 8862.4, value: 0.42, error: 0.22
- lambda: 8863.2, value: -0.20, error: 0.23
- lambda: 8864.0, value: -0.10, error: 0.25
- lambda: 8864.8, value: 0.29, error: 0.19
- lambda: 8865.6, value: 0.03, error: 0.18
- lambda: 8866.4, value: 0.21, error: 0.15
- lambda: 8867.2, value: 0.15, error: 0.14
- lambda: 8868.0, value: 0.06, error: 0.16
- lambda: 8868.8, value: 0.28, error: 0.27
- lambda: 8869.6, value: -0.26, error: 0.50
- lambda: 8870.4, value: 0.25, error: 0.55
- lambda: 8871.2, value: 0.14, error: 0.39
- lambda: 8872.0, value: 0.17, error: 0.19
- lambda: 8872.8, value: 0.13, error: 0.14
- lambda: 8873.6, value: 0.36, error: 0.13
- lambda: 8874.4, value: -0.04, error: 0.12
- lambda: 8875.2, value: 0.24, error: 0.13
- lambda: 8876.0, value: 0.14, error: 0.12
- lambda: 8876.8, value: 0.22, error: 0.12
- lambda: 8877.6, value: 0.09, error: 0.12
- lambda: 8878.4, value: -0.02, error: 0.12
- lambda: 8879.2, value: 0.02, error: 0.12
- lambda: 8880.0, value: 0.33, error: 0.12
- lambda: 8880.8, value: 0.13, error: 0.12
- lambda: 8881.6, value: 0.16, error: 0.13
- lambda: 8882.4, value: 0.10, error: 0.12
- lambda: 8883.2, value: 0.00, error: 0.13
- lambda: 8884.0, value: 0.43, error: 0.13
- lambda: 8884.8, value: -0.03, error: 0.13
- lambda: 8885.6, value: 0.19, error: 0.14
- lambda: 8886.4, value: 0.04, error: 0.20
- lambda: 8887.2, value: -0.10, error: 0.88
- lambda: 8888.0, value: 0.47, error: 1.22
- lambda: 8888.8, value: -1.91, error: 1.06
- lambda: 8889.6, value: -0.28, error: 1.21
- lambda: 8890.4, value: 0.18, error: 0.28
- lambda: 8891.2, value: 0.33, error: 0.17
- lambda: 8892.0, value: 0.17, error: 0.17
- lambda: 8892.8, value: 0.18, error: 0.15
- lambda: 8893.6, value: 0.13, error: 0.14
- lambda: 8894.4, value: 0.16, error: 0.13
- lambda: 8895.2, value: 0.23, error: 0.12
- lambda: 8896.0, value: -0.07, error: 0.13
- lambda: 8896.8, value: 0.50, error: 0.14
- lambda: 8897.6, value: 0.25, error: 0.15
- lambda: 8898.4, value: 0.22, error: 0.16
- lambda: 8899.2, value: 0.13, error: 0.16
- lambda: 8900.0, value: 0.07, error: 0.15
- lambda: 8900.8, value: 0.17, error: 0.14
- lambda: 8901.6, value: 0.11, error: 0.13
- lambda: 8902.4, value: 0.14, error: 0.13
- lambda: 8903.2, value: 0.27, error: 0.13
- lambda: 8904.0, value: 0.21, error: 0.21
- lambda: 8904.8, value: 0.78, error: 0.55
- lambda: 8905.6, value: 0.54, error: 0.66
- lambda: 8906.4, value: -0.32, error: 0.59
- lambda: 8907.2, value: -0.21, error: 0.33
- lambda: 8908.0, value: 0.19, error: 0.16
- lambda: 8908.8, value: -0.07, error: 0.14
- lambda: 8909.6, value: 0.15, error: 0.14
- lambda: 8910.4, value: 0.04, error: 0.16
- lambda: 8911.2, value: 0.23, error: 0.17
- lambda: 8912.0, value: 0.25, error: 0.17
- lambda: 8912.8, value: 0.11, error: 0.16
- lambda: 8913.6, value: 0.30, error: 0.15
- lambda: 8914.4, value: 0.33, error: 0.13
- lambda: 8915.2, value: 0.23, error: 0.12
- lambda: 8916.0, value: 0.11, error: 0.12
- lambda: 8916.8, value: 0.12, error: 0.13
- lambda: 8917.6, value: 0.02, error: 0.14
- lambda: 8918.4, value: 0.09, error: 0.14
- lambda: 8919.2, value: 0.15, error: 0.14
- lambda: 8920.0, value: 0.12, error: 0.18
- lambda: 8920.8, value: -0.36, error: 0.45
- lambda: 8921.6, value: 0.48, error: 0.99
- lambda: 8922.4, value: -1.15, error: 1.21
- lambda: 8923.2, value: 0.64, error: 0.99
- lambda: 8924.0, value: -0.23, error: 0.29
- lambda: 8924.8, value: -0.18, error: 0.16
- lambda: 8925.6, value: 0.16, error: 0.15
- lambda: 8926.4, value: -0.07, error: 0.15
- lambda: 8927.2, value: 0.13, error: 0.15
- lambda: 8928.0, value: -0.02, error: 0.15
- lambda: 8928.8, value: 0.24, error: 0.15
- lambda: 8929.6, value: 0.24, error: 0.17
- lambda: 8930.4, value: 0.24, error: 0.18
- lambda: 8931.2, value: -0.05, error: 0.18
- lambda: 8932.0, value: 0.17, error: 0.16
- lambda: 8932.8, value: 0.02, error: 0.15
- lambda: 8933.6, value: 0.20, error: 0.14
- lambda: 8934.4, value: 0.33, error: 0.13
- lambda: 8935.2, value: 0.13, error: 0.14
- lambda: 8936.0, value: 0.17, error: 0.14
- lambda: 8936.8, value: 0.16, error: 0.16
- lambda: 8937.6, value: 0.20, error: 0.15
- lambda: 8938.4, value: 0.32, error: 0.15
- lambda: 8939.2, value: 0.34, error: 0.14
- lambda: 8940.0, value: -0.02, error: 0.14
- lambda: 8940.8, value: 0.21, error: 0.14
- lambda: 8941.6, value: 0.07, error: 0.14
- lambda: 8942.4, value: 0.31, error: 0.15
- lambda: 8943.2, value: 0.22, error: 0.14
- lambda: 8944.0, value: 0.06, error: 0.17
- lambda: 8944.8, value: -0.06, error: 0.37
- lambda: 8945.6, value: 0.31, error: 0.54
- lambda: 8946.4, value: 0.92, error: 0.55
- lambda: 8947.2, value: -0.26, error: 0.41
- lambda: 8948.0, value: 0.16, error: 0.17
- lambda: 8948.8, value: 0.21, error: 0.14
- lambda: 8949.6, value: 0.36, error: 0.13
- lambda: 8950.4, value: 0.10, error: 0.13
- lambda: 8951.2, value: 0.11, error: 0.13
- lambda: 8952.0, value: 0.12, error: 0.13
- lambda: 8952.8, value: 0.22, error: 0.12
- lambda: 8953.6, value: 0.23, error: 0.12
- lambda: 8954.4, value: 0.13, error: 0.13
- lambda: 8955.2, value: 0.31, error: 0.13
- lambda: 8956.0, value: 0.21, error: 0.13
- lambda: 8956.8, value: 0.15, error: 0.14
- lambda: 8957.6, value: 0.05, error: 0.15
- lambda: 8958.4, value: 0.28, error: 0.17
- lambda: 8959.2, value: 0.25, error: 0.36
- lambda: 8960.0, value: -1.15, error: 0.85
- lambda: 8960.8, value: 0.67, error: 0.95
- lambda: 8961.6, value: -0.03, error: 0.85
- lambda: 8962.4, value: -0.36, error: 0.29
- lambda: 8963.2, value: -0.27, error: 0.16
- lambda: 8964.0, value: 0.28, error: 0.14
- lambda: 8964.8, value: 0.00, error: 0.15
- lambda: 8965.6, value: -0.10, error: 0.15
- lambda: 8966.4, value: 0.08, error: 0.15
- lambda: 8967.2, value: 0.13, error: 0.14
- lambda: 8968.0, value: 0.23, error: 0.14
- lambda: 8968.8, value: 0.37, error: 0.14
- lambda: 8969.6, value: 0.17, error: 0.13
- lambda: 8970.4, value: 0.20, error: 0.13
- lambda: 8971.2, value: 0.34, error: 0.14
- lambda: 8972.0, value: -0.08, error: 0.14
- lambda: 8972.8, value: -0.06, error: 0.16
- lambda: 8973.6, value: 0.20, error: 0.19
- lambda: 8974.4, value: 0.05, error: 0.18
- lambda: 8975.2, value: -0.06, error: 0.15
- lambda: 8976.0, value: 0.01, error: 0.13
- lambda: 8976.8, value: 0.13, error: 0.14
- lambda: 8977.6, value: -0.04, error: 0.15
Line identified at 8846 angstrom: H-beta 4861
